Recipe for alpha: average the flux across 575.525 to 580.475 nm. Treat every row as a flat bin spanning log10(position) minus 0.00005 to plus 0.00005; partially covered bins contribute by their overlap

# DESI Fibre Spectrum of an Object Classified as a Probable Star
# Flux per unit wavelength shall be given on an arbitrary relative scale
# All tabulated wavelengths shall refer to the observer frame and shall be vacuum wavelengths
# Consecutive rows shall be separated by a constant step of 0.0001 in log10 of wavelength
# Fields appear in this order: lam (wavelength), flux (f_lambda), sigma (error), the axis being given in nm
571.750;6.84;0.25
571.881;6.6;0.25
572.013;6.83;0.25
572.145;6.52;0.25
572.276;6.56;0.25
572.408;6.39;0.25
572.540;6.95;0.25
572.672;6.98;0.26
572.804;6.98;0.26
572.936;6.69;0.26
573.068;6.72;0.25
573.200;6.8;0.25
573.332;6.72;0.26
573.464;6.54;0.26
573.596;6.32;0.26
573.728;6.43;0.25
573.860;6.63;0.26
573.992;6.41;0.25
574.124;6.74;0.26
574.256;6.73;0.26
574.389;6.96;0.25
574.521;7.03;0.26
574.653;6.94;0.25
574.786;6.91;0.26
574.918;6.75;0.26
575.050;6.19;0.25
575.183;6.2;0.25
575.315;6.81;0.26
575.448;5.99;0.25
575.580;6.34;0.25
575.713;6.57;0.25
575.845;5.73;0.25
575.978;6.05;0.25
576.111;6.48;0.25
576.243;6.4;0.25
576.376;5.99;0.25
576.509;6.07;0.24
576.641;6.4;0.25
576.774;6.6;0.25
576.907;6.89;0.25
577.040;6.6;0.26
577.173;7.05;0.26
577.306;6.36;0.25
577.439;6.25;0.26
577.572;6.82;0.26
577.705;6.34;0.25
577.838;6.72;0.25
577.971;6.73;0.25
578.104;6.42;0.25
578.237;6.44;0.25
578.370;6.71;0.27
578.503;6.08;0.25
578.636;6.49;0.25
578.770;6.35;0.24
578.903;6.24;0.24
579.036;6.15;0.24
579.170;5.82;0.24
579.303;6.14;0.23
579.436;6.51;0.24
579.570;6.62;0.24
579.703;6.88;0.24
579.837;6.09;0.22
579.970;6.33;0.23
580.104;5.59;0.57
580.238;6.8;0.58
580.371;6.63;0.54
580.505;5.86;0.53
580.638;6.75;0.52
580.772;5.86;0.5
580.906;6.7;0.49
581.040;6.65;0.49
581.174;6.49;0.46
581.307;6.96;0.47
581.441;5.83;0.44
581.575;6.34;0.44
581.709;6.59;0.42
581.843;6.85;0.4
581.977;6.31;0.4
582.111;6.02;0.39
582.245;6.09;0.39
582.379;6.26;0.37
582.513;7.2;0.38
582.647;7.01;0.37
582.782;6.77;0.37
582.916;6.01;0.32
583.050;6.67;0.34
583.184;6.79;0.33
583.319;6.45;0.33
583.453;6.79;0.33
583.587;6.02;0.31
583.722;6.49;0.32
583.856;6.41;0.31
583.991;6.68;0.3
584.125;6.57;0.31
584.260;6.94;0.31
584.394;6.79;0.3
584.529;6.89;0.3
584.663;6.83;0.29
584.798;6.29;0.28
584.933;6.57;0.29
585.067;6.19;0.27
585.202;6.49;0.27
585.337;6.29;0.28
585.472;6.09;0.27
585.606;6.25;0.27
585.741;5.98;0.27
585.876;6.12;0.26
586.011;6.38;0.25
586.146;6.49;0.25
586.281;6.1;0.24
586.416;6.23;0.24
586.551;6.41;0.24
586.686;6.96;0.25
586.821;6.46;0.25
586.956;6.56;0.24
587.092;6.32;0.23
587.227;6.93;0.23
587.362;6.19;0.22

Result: 6.39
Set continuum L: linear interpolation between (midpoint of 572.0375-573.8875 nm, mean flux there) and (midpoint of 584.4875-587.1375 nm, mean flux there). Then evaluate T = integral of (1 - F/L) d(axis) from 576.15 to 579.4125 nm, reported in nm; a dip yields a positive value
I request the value 0.070 nm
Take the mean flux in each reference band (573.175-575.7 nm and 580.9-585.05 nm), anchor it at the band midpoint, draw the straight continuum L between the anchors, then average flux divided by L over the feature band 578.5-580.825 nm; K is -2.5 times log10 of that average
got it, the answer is 0.05 mag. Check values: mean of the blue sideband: 6.6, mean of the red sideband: 6.55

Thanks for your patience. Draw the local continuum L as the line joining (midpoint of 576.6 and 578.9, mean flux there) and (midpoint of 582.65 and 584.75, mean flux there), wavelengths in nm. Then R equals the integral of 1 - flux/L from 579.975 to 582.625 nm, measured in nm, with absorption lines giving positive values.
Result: 0.07 nm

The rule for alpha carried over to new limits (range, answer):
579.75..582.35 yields 6.36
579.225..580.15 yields 6.32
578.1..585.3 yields 6.46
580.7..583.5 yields 6.5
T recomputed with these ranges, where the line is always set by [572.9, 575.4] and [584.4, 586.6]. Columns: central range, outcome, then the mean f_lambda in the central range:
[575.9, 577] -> 0.039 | 6.36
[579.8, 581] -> 0.035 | 6.3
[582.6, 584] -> -0.027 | 6.54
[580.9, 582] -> -0.010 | 6.52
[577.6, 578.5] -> 0.002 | 6.54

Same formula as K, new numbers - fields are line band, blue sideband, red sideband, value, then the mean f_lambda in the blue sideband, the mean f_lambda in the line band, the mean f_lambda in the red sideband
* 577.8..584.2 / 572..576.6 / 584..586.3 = 0.01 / 6.55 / 6.44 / 6.44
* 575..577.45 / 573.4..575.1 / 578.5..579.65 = 0.02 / 6.67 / 6.37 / 6.28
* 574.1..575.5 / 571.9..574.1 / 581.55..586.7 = -0.01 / 6.65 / 6.66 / 6.47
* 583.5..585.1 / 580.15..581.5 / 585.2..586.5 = -0.05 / 6.44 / 6.57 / 6.23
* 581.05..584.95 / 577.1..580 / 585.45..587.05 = -0.03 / 6.44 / 6.55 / 6.34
